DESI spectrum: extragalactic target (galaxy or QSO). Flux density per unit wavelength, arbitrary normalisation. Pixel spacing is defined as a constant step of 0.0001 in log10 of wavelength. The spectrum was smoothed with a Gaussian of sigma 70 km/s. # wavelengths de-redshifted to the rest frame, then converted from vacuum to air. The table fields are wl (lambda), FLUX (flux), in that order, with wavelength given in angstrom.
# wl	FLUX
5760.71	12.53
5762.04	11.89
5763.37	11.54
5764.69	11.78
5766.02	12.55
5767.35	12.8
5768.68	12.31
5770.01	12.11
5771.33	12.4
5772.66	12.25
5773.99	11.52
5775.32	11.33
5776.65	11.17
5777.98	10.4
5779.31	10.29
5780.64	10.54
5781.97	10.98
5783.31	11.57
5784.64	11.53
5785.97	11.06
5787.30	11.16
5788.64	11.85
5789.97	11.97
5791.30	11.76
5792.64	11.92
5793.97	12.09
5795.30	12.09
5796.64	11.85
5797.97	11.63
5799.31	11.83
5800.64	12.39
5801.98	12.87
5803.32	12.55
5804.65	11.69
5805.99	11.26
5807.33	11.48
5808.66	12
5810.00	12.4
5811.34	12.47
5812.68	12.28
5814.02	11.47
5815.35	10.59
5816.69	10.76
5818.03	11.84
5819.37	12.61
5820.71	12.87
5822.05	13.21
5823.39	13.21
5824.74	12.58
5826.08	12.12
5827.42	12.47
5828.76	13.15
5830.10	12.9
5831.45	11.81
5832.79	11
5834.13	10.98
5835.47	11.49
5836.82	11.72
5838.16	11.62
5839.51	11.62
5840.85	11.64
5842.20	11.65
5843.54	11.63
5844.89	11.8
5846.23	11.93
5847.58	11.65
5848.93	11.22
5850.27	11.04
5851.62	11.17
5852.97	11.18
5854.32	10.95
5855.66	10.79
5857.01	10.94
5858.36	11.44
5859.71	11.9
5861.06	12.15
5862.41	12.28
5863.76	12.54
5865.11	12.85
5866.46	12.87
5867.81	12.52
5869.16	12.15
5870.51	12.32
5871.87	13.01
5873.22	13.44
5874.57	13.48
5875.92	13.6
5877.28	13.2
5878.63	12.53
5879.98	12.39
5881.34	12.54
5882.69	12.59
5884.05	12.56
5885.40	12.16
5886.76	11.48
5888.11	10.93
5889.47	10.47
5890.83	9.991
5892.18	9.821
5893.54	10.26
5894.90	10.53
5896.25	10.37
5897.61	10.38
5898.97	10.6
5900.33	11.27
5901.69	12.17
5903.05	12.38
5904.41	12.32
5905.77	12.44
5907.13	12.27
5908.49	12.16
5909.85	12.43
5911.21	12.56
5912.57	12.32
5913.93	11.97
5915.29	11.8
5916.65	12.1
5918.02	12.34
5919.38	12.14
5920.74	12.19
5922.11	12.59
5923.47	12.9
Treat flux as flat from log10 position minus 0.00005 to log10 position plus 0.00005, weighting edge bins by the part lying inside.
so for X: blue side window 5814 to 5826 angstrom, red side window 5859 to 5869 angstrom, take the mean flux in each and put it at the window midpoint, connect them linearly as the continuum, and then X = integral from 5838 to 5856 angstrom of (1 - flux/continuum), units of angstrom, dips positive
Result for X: 1.3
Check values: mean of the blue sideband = 12.2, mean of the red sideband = 12.4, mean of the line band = 11.4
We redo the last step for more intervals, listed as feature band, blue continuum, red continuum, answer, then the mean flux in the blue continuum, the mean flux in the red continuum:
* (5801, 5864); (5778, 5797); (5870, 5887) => 1.17 angstrom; 11.4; 12.7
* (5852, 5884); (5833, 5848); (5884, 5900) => -3.45 angstrom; 11.6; 10.7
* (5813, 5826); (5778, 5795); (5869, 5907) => -0.69 angstrom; 11.4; 11.8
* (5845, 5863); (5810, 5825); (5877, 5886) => 1.37 angstrom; 12.2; 12.6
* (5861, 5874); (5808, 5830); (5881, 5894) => -1.22 angstrom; 12.3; 11.3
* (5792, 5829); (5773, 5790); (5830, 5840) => -2.39 angstrom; 11.2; 11.6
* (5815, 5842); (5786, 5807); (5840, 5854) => -0.90 angstrom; 11.9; 11.5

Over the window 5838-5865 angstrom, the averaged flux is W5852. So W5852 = 11.6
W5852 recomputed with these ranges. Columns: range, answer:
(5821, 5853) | 11.9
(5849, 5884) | 12.2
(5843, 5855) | 11.4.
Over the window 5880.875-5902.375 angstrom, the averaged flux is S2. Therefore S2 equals 11.1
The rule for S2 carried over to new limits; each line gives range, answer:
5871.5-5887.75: 12.7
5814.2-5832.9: 12.2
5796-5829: 12.1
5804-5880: 12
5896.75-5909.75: 11.8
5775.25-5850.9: 11.8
